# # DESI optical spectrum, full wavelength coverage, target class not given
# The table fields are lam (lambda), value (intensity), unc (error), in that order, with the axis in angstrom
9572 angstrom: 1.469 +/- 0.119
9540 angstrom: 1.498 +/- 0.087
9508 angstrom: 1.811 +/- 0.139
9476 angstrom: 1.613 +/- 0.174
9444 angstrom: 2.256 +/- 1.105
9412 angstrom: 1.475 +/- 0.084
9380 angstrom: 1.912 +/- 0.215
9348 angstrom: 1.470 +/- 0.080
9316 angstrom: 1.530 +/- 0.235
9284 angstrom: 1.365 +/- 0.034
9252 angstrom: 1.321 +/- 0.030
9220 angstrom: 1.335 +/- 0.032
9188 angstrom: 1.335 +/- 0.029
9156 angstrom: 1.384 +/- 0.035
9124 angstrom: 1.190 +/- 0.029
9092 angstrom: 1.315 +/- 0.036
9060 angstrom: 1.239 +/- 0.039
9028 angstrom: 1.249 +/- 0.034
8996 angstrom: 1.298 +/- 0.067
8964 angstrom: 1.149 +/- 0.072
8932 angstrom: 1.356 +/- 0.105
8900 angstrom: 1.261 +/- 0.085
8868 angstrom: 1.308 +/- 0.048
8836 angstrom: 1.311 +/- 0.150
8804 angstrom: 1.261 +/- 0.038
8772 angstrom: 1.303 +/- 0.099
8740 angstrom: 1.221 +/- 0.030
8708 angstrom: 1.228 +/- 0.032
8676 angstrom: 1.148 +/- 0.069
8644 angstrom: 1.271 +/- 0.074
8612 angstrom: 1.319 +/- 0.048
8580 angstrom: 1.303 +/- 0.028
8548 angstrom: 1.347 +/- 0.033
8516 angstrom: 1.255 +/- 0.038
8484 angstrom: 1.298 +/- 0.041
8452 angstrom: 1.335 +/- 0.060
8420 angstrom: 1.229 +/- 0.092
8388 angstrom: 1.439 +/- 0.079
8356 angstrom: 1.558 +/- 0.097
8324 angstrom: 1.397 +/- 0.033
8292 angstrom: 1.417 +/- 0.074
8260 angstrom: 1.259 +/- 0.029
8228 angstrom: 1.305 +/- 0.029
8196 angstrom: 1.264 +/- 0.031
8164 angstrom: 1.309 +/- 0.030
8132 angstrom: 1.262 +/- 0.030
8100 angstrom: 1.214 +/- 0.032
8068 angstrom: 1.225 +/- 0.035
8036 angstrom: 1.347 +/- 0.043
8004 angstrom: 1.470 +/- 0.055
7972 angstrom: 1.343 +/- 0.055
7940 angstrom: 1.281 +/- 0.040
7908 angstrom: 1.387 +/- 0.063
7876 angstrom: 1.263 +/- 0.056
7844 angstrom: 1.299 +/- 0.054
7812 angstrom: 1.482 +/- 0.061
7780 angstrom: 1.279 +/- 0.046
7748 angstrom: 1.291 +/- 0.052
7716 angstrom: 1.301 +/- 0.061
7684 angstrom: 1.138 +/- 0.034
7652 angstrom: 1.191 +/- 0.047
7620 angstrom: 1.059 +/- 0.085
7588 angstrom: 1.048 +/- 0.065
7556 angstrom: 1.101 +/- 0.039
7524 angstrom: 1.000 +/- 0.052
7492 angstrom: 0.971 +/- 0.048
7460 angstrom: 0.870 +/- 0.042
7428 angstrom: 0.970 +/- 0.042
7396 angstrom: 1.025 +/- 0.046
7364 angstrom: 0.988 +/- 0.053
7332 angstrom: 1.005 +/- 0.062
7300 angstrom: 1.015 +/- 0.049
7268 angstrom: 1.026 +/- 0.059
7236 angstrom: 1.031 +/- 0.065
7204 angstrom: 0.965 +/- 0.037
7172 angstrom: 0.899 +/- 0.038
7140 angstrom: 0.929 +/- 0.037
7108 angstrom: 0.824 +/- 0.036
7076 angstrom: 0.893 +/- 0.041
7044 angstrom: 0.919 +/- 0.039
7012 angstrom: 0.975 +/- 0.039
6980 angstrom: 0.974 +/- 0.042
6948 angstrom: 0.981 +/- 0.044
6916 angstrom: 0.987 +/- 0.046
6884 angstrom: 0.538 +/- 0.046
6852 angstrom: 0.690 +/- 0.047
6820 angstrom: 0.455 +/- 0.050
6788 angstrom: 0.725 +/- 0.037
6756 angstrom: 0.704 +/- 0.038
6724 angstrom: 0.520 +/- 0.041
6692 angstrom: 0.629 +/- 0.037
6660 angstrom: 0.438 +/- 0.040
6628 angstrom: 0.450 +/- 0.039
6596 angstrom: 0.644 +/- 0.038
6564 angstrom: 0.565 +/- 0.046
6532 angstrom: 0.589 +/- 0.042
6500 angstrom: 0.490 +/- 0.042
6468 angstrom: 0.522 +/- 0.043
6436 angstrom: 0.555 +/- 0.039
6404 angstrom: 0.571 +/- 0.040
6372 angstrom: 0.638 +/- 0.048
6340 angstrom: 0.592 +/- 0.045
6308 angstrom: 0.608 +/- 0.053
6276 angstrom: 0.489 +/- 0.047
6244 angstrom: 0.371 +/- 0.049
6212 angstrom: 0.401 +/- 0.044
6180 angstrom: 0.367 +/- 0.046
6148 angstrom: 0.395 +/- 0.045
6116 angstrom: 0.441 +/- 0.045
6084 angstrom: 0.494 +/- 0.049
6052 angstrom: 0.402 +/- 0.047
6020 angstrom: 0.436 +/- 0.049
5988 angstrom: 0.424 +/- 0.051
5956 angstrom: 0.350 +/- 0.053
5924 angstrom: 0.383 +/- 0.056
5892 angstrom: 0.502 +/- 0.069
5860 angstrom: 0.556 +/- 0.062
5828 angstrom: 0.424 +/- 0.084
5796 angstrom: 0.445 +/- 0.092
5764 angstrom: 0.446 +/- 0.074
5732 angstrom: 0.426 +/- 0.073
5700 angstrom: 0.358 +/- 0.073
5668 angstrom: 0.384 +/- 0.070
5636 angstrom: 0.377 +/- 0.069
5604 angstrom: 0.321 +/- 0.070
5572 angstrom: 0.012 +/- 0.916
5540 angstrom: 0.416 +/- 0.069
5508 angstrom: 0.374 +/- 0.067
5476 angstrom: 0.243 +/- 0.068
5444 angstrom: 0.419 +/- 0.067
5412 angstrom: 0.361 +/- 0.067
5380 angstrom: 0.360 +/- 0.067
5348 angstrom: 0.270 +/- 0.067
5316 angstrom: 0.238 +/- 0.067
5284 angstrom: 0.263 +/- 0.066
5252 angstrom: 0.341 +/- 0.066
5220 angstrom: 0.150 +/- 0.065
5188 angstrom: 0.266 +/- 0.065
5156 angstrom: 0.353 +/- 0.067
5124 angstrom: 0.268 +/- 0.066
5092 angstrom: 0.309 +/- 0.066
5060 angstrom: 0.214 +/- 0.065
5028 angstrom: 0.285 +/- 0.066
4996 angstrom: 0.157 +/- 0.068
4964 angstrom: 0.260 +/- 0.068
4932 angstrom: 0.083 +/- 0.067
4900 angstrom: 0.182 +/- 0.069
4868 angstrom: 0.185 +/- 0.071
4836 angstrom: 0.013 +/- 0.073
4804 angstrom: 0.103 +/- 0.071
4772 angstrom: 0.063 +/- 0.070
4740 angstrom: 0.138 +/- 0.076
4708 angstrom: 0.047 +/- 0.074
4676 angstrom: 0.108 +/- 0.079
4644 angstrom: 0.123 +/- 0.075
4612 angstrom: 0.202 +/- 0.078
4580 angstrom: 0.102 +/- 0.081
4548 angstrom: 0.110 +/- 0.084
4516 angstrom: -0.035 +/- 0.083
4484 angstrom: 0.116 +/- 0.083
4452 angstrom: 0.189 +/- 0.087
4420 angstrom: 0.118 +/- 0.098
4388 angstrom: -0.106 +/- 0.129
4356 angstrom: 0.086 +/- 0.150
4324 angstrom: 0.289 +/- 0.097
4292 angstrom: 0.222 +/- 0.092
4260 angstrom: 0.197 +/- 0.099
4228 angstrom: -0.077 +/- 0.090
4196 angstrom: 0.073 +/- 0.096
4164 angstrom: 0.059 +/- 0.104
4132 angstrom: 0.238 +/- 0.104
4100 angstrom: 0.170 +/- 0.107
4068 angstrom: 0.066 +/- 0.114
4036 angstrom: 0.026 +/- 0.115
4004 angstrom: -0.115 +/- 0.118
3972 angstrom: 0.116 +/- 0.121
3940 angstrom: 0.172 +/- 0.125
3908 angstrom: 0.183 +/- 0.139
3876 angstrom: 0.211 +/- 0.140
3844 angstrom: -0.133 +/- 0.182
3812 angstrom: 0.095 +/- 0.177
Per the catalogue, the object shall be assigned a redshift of 0.732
